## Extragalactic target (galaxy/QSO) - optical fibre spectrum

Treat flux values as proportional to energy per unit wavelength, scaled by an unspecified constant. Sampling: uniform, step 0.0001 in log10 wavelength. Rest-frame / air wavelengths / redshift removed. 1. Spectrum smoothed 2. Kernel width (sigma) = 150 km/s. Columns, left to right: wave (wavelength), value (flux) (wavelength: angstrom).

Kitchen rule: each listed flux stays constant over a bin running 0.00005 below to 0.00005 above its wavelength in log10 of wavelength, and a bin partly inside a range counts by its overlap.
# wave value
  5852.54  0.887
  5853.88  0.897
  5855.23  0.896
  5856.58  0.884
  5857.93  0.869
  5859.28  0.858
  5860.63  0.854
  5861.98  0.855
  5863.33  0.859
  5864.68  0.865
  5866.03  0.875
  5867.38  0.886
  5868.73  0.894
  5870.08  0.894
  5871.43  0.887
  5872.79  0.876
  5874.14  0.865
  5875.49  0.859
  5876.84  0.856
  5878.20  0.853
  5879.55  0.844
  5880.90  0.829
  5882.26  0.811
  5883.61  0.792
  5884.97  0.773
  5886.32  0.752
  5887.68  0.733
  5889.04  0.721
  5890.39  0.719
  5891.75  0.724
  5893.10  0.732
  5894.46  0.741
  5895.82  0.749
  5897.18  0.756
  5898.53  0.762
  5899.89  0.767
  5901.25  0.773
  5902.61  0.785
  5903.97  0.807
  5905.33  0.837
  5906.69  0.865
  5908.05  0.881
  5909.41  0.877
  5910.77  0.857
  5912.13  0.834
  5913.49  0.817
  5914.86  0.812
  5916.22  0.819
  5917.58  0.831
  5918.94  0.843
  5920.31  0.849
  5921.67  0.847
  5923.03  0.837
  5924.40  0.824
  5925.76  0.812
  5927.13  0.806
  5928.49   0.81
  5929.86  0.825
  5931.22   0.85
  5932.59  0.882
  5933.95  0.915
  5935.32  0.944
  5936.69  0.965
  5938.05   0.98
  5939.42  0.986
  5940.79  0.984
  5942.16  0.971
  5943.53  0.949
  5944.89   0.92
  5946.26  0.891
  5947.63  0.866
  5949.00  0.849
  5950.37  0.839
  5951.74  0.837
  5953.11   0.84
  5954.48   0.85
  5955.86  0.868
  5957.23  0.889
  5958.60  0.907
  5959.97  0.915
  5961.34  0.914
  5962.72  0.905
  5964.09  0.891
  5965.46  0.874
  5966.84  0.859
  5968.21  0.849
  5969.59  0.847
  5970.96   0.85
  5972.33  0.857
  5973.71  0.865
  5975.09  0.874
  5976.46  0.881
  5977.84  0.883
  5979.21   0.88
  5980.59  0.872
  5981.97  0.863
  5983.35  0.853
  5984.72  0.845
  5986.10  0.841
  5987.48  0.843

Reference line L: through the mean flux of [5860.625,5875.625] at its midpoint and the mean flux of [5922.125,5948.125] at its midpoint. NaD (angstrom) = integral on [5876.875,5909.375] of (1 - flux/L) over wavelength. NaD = 3.5 angstrom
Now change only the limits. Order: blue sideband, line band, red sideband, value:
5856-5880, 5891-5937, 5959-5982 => 2.57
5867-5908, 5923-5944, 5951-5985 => -1.36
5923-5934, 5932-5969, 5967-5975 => -2.42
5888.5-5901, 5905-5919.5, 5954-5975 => -1.25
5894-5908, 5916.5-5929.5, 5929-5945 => 0.69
